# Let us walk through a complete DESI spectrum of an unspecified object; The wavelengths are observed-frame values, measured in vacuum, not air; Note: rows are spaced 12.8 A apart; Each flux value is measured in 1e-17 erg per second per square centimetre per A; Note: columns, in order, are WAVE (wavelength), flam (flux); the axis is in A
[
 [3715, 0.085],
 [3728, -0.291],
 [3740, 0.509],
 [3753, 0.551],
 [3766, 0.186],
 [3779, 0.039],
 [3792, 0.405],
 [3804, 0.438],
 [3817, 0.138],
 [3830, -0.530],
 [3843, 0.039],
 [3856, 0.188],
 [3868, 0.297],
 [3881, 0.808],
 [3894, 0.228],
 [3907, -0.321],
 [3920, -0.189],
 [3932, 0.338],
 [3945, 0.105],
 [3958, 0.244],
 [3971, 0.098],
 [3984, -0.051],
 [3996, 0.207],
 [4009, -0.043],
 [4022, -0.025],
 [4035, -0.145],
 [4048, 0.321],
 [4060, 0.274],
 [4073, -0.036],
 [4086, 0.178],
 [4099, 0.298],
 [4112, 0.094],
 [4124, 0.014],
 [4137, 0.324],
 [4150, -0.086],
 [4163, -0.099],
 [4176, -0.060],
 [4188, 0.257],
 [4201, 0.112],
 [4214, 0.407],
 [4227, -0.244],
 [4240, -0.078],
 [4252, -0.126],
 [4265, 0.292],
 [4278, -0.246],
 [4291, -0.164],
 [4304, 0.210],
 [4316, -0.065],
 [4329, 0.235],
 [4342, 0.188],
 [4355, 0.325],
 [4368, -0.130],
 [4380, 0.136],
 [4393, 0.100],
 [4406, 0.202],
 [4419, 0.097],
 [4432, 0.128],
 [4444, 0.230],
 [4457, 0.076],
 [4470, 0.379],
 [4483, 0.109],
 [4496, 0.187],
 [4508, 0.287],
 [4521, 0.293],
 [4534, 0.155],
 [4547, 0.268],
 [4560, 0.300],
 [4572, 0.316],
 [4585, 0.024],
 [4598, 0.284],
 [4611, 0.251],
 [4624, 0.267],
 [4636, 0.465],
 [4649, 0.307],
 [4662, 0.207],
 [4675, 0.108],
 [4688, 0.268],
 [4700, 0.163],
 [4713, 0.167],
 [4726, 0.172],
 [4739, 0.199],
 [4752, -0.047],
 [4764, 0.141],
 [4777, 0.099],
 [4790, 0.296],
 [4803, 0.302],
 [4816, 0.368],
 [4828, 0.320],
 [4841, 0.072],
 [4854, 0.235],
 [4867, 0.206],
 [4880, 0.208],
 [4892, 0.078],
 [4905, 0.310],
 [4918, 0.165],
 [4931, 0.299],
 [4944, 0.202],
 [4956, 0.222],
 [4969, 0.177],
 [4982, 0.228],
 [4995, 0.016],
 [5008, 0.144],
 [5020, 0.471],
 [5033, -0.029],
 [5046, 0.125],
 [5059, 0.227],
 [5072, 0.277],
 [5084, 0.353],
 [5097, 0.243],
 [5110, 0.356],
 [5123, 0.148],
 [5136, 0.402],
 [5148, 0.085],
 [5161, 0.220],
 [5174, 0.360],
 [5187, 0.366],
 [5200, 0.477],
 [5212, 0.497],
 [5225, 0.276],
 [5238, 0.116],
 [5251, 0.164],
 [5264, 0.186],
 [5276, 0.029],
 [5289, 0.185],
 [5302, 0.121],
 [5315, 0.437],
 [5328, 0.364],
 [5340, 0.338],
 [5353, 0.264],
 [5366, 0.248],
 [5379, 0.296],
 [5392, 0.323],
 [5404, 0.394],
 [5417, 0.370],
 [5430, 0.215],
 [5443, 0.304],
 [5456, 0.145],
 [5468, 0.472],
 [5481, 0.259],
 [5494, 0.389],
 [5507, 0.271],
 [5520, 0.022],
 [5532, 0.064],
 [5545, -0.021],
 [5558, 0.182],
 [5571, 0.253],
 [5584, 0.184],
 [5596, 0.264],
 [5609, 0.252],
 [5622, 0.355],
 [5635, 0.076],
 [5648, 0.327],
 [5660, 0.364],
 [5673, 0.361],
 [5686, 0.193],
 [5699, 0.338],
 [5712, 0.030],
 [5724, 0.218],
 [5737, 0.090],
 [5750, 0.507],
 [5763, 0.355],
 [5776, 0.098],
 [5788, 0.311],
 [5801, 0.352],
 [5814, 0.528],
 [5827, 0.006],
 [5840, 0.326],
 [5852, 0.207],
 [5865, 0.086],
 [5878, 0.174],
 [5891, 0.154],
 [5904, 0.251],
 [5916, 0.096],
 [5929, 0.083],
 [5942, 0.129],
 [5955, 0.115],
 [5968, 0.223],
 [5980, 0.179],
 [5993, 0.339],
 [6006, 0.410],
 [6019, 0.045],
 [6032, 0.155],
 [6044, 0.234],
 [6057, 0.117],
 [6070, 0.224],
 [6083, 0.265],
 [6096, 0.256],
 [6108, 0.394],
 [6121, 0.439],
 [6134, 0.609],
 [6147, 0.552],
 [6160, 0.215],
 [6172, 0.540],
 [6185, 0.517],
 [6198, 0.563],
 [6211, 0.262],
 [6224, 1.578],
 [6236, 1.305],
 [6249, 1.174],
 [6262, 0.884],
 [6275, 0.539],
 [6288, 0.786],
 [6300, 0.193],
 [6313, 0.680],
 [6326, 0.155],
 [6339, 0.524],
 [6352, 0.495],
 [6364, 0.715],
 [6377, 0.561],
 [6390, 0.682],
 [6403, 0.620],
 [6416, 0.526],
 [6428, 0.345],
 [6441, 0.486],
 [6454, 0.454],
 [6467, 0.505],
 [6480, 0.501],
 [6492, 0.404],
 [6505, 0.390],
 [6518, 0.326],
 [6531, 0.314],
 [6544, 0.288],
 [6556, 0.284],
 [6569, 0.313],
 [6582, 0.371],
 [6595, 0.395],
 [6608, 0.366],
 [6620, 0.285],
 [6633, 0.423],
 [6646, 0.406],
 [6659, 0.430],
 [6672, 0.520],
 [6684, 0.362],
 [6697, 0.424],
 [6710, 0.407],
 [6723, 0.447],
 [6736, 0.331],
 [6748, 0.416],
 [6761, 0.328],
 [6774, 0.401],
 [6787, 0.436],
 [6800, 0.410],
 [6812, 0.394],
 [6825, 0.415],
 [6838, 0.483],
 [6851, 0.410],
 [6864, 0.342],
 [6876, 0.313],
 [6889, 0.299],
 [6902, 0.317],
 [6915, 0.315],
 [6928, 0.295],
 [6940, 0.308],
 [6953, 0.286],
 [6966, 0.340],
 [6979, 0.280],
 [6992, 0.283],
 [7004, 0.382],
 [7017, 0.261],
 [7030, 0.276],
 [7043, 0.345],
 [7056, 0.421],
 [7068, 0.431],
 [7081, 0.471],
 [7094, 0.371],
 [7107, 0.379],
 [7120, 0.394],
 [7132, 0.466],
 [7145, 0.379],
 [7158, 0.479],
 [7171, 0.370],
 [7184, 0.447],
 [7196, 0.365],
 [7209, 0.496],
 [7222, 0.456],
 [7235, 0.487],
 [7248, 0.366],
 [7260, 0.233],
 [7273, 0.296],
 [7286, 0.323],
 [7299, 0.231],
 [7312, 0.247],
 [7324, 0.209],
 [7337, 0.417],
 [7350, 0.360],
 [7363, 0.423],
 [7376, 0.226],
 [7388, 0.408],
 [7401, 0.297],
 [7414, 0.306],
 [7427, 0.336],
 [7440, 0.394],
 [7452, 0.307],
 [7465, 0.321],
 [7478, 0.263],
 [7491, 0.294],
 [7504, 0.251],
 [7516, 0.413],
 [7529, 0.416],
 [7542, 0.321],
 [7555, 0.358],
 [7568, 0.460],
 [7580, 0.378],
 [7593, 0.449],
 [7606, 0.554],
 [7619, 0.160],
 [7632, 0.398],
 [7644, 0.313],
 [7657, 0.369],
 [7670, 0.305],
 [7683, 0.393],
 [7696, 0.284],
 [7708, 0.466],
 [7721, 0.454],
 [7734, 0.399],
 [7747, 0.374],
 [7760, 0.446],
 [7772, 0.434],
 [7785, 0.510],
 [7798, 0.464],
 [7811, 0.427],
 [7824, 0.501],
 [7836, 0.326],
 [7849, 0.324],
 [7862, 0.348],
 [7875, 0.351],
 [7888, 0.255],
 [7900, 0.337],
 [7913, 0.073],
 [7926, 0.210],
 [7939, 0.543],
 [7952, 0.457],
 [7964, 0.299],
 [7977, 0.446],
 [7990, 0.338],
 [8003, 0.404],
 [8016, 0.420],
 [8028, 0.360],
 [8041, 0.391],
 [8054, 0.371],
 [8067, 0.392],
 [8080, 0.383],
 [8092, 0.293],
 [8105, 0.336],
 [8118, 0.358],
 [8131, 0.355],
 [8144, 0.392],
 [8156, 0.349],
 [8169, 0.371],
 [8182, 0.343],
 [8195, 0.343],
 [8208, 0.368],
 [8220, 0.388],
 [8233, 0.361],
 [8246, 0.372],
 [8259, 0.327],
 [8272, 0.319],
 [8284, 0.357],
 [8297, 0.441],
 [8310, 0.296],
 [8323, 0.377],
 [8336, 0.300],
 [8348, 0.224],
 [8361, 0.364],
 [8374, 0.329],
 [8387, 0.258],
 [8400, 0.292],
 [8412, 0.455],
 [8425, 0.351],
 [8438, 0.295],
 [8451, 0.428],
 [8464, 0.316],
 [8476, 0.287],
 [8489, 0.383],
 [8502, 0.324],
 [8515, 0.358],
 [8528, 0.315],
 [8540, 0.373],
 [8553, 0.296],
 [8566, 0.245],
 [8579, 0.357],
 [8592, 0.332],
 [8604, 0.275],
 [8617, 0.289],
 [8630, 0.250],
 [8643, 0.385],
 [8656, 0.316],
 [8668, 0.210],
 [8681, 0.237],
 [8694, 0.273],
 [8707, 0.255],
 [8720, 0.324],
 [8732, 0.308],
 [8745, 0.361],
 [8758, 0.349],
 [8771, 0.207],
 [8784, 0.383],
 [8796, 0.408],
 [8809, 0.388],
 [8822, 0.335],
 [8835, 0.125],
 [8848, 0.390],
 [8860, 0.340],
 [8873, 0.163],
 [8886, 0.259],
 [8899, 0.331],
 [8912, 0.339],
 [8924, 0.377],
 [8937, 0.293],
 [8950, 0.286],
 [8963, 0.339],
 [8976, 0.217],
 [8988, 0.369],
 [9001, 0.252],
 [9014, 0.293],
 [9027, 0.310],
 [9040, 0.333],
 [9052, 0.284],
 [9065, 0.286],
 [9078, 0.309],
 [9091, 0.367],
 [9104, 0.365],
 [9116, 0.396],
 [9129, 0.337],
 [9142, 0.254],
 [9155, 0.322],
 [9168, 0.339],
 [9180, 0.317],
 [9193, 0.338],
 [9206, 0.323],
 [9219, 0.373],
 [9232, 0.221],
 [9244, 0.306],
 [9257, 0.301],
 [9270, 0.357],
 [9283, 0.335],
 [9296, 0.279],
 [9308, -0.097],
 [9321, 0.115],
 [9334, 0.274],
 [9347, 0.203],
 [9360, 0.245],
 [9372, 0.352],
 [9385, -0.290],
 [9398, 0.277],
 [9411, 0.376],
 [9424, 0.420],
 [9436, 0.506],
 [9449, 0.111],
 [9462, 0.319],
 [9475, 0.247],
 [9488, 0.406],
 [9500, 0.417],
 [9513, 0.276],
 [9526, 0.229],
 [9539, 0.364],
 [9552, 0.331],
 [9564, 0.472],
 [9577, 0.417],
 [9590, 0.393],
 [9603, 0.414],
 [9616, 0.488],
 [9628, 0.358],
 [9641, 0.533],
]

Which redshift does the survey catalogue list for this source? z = 4.04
